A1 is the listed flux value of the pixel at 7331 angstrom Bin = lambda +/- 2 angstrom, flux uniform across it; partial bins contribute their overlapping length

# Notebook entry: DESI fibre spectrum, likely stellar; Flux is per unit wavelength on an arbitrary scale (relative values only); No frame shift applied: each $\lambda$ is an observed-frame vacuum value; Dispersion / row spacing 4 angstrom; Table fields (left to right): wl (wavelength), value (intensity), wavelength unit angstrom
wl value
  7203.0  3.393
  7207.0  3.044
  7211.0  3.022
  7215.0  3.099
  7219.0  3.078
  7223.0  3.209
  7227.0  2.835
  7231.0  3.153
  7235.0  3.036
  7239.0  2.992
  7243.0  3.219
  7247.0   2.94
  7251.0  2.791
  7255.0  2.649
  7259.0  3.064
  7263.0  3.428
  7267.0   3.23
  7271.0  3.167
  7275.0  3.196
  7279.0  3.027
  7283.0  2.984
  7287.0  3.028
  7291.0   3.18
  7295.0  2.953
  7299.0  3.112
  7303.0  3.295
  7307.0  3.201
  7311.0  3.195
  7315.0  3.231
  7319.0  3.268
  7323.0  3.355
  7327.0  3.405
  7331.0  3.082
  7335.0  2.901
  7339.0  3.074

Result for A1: 3.082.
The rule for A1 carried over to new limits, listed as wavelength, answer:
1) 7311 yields 3.195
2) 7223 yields 3.209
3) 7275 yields 3.196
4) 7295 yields 2.953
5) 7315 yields 3.231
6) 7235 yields 3.036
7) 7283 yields 2.984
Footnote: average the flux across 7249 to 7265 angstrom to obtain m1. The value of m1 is 2.98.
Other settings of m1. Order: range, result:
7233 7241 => 3.01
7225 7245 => 3.05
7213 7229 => 3.06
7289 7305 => 3.13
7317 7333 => 3.28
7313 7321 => 3.25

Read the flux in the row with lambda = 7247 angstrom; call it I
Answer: 2.94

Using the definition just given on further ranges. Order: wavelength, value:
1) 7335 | 2.901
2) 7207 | 3.044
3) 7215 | 3.099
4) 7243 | 3.219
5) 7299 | 3.112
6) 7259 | 3.064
